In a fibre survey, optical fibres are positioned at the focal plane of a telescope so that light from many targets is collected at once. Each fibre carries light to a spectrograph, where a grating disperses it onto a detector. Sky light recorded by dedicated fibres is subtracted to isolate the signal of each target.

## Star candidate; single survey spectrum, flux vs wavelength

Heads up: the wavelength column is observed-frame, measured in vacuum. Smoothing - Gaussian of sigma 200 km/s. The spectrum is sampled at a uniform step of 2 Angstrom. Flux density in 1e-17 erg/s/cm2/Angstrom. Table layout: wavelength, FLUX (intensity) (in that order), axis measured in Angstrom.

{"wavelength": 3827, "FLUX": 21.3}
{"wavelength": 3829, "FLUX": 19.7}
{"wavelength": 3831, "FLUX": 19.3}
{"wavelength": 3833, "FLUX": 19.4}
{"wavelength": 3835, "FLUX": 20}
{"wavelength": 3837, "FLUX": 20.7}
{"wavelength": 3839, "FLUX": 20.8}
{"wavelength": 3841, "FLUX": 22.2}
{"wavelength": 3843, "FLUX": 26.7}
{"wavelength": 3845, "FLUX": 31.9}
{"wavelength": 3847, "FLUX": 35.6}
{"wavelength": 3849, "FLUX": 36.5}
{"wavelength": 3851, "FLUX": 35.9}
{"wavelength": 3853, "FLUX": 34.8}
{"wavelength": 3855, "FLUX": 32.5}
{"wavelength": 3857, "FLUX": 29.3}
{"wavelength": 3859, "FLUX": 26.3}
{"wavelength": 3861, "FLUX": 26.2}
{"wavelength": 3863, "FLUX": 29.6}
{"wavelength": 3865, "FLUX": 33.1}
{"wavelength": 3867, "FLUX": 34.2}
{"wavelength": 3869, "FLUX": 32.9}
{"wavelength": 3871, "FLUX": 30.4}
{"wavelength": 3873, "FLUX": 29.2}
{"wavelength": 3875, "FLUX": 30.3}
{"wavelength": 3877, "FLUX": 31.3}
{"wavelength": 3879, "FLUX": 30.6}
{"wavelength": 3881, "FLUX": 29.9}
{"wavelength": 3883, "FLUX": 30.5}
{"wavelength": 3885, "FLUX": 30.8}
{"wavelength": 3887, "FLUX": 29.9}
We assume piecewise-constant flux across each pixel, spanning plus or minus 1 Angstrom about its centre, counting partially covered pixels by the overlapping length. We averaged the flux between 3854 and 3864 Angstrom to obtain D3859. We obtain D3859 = 28.8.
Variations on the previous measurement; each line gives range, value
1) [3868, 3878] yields 30.8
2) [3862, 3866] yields 31.4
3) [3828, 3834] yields 19.5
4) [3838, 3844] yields 23.2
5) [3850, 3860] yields 31.8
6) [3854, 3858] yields 30.9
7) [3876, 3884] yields 30.6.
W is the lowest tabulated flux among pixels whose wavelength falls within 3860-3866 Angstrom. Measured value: 26.2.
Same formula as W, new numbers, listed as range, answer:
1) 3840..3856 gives 22.2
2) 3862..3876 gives 29.2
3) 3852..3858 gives 29.3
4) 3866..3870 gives 32.9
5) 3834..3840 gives 20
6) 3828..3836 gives 19.3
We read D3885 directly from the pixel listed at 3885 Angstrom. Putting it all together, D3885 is 30.8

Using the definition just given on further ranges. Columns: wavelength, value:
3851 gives 35.9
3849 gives 36.5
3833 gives 19.4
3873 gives 29.2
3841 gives 22.2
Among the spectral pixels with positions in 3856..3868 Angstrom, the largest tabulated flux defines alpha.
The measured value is 34.2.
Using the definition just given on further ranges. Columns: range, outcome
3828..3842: 22.2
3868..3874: 32.9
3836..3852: 36.5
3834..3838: 20.7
